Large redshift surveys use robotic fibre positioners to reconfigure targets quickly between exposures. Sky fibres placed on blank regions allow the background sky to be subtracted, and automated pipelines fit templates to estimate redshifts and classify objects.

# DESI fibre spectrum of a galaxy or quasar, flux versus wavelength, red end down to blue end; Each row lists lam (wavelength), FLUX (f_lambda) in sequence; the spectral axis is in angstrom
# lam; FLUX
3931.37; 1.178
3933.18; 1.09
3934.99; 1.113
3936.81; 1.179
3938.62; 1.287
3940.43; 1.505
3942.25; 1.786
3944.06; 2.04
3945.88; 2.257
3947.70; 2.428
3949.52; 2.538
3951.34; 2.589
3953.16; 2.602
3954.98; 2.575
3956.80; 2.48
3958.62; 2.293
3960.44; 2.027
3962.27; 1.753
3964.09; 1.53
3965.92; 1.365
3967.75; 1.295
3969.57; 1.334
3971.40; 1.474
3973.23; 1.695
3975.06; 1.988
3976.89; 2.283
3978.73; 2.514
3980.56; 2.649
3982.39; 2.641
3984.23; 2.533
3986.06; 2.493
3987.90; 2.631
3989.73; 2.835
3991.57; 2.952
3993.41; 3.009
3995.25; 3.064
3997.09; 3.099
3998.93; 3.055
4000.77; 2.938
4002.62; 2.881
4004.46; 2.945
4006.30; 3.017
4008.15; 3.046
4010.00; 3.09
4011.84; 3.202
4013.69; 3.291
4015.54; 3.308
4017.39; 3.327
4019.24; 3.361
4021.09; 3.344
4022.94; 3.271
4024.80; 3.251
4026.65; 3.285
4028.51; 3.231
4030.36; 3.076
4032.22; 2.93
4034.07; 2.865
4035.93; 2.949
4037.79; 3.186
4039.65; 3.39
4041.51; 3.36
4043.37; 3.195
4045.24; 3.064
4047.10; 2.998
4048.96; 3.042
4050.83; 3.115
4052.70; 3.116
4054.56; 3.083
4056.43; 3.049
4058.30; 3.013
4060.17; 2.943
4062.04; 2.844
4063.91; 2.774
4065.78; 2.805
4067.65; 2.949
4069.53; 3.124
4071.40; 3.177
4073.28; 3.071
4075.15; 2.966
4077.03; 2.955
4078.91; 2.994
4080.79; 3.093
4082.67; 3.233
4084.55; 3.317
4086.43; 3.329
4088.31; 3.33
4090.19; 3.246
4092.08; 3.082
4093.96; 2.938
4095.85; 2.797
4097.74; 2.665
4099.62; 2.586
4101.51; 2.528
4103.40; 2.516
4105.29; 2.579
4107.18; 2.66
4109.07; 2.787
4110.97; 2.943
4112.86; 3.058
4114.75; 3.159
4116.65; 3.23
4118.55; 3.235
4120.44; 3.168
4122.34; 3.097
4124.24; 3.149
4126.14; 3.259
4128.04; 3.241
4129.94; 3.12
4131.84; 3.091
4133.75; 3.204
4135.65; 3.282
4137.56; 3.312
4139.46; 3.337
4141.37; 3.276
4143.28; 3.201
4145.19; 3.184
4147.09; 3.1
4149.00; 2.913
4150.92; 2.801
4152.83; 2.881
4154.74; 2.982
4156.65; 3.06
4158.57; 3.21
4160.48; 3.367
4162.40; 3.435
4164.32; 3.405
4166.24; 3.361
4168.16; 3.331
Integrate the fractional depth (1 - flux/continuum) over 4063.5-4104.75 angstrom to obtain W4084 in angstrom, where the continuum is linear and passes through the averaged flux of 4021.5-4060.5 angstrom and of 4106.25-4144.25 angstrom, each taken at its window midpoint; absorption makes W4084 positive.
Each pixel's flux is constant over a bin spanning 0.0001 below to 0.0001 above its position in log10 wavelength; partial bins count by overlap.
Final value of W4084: 2.1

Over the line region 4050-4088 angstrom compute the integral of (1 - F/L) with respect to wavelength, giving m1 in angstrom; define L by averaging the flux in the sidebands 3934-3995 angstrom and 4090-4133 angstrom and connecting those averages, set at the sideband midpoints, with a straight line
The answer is -4.7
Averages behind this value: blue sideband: 2.12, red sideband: 2.96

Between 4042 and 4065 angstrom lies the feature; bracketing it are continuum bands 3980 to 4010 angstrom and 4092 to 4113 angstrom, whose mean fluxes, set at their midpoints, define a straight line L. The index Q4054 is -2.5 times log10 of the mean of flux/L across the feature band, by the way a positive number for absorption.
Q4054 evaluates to -0.08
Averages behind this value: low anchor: 2.87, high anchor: 2.74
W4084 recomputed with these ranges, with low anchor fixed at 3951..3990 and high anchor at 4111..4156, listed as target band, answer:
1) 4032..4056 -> -4.72 angstrom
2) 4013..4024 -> -3.96 angstrom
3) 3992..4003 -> -3.34 angstrom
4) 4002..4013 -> -3.10 angstrom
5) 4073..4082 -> -0.71 angstrom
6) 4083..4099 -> -1.15 angstrom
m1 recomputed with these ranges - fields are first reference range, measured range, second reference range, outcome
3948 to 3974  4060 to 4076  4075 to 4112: -1.3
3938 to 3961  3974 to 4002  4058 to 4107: -3.3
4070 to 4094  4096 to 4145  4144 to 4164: 1.5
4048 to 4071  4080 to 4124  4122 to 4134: 1.6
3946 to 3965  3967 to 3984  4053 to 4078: 2.8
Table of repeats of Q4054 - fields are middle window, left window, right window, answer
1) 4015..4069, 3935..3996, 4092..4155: -0.21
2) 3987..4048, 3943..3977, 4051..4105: -0.24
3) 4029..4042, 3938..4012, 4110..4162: -0.16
